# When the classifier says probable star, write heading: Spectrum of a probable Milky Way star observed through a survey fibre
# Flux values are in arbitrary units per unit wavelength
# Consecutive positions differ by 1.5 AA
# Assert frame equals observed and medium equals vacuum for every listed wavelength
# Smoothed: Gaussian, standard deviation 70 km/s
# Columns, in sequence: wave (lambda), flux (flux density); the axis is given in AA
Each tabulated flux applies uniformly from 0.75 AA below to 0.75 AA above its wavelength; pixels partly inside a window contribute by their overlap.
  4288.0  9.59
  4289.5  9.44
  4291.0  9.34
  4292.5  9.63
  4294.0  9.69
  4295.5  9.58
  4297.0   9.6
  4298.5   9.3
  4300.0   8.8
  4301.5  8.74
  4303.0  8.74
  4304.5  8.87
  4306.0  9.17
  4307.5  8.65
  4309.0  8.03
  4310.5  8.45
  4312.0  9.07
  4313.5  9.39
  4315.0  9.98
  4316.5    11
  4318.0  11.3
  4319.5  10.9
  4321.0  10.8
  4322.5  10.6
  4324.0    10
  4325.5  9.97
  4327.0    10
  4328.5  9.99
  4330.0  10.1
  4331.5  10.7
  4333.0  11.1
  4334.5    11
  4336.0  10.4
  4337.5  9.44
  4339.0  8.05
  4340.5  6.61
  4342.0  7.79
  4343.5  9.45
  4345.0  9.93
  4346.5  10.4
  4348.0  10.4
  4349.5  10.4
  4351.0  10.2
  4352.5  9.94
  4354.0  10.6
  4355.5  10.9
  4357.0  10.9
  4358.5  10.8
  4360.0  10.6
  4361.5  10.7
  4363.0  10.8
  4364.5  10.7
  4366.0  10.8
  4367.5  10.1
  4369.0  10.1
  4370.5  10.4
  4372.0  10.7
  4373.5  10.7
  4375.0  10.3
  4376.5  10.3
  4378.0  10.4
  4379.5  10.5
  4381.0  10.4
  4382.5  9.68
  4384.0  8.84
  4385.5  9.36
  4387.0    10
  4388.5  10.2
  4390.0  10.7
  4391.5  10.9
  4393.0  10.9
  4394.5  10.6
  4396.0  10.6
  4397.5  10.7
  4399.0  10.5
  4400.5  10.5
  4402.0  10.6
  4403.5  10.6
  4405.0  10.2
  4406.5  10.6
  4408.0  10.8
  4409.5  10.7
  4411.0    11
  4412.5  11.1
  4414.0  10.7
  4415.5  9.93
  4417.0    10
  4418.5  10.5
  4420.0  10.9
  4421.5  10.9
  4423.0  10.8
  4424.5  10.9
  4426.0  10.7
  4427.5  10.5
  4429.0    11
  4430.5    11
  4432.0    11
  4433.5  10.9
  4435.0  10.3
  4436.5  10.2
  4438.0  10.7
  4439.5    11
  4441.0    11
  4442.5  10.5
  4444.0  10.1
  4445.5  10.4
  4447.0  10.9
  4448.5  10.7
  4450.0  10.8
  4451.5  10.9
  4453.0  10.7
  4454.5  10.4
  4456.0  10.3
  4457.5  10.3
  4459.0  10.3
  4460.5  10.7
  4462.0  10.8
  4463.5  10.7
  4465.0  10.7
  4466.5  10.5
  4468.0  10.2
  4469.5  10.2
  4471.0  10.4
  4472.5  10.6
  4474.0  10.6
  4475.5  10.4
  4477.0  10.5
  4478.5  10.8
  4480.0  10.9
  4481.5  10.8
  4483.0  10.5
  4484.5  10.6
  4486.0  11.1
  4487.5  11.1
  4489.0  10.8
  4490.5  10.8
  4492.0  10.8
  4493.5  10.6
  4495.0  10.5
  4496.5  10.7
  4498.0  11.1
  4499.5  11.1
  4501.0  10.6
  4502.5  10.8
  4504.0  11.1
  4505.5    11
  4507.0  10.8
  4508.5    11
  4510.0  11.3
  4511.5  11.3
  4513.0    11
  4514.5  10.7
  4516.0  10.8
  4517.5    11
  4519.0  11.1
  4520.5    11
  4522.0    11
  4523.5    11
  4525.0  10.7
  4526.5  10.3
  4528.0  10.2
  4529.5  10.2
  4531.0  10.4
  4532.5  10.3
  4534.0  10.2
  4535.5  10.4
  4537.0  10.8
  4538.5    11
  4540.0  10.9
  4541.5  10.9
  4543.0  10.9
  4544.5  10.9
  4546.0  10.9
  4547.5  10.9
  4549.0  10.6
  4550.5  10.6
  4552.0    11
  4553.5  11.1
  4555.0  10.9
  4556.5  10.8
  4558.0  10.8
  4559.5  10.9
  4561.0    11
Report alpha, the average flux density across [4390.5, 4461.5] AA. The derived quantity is 10.6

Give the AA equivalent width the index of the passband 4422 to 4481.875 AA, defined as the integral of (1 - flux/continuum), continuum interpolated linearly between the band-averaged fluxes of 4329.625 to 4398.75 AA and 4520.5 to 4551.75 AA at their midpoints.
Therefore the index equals -1.08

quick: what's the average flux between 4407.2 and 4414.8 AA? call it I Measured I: 10.9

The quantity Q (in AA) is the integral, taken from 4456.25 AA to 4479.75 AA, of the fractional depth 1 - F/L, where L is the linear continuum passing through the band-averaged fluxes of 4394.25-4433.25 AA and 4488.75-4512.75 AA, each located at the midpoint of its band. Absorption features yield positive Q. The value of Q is 0.6 AA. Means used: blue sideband 10.7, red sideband 10.9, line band 10.5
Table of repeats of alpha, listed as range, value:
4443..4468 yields 10.6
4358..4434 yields 10.5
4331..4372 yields 10.1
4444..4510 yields 10.7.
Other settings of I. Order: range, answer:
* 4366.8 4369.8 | 10.1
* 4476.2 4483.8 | 10.7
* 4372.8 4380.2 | 10.4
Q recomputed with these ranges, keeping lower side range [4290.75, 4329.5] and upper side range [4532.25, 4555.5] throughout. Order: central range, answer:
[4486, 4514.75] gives -0.95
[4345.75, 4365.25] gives -1.45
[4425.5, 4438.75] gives -0.63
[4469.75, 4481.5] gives -0.18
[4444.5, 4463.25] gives -0.49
